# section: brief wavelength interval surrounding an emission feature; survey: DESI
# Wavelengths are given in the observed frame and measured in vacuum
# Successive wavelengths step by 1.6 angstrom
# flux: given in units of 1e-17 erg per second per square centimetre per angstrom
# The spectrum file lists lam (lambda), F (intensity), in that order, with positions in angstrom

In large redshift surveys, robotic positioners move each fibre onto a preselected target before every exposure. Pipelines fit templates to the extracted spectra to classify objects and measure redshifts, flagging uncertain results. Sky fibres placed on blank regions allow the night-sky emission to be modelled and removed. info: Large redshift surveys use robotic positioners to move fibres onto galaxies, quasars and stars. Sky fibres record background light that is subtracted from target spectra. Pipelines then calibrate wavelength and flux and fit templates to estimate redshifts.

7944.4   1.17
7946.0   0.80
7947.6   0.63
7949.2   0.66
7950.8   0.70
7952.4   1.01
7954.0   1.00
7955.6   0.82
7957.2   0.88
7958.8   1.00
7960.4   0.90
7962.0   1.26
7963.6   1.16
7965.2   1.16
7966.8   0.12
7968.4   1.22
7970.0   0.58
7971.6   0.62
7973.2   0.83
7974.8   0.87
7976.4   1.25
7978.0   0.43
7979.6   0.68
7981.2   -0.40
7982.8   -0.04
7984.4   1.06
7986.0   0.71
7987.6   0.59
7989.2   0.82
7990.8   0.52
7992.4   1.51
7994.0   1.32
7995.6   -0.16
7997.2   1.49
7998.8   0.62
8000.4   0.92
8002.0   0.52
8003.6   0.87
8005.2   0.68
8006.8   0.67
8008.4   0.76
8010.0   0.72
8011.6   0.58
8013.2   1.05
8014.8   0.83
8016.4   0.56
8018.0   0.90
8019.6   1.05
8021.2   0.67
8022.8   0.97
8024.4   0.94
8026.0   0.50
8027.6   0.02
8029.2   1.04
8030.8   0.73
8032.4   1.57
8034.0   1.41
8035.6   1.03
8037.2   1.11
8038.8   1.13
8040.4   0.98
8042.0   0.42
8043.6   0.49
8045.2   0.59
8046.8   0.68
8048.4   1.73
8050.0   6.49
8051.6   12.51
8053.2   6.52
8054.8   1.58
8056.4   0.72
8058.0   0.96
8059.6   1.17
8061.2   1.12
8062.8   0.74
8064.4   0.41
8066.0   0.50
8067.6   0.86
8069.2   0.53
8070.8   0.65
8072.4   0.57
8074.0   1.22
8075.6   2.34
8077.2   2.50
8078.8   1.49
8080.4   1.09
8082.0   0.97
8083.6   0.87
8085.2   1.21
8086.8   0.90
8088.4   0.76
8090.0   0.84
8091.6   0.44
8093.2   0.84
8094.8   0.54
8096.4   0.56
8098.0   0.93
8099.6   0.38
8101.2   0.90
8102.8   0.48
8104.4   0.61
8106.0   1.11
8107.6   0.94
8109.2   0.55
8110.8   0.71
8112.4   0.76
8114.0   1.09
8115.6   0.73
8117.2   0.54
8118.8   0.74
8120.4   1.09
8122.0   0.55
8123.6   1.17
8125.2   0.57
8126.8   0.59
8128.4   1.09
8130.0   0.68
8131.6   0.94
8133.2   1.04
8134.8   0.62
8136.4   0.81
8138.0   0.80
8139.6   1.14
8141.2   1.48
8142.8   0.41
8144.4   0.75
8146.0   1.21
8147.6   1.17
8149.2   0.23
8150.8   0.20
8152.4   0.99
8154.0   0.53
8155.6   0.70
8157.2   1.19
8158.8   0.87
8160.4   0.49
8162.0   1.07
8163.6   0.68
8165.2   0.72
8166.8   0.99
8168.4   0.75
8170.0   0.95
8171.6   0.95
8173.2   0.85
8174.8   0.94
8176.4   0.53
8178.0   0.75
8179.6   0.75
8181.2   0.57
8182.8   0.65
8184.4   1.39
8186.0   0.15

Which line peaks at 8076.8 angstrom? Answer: [N II]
